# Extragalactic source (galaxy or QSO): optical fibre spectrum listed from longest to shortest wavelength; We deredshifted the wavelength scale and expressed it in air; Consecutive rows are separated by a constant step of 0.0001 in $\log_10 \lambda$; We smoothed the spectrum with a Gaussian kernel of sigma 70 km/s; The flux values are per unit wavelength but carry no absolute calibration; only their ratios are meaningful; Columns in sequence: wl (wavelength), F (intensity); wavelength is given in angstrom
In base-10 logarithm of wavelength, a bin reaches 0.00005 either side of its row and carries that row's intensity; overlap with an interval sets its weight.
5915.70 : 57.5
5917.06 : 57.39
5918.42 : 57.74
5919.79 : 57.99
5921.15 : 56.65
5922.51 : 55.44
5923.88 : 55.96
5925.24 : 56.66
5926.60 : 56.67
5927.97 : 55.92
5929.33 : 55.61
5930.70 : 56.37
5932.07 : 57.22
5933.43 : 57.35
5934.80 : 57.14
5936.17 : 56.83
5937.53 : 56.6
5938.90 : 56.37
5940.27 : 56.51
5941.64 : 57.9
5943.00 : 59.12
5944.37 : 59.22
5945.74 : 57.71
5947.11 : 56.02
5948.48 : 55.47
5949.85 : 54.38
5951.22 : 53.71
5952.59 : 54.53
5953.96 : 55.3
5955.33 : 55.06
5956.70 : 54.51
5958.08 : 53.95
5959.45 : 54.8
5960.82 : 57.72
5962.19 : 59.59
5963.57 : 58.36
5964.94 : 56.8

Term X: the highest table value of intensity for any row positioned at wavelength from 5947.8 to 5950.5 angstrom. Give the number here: 55.47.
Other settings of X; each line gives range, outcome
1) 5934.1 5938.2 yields 57.14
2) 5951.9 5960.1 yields 55.3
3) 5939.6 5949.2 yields 59.22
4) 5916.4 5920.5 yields 57.99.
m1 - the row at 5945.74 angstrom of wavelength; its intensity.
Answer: 57.71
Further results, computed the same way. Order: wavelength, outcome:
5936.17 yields 56.83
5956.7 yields 54.51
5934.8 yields 57.14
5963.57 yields 58.36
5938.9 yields 56.37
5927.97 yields 55.92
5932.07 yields 57.22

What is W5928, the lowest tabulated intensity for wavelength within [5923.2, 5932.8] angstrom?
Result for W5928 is 55.61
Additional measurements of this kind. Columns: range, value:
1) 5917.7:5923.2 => 55.44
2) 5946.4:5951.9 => 53.71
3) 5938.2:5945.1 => 56.37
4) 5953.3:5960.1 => 53.95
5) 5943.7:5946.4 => 57.71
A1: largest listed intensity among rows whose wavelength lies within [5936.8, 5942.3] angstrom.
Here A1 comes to 57.9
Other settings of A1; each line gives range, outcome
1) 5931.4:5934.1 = 57.35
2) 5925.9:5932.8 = 57.22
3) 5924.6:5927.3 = 56.67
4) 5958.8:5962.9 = 59.59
